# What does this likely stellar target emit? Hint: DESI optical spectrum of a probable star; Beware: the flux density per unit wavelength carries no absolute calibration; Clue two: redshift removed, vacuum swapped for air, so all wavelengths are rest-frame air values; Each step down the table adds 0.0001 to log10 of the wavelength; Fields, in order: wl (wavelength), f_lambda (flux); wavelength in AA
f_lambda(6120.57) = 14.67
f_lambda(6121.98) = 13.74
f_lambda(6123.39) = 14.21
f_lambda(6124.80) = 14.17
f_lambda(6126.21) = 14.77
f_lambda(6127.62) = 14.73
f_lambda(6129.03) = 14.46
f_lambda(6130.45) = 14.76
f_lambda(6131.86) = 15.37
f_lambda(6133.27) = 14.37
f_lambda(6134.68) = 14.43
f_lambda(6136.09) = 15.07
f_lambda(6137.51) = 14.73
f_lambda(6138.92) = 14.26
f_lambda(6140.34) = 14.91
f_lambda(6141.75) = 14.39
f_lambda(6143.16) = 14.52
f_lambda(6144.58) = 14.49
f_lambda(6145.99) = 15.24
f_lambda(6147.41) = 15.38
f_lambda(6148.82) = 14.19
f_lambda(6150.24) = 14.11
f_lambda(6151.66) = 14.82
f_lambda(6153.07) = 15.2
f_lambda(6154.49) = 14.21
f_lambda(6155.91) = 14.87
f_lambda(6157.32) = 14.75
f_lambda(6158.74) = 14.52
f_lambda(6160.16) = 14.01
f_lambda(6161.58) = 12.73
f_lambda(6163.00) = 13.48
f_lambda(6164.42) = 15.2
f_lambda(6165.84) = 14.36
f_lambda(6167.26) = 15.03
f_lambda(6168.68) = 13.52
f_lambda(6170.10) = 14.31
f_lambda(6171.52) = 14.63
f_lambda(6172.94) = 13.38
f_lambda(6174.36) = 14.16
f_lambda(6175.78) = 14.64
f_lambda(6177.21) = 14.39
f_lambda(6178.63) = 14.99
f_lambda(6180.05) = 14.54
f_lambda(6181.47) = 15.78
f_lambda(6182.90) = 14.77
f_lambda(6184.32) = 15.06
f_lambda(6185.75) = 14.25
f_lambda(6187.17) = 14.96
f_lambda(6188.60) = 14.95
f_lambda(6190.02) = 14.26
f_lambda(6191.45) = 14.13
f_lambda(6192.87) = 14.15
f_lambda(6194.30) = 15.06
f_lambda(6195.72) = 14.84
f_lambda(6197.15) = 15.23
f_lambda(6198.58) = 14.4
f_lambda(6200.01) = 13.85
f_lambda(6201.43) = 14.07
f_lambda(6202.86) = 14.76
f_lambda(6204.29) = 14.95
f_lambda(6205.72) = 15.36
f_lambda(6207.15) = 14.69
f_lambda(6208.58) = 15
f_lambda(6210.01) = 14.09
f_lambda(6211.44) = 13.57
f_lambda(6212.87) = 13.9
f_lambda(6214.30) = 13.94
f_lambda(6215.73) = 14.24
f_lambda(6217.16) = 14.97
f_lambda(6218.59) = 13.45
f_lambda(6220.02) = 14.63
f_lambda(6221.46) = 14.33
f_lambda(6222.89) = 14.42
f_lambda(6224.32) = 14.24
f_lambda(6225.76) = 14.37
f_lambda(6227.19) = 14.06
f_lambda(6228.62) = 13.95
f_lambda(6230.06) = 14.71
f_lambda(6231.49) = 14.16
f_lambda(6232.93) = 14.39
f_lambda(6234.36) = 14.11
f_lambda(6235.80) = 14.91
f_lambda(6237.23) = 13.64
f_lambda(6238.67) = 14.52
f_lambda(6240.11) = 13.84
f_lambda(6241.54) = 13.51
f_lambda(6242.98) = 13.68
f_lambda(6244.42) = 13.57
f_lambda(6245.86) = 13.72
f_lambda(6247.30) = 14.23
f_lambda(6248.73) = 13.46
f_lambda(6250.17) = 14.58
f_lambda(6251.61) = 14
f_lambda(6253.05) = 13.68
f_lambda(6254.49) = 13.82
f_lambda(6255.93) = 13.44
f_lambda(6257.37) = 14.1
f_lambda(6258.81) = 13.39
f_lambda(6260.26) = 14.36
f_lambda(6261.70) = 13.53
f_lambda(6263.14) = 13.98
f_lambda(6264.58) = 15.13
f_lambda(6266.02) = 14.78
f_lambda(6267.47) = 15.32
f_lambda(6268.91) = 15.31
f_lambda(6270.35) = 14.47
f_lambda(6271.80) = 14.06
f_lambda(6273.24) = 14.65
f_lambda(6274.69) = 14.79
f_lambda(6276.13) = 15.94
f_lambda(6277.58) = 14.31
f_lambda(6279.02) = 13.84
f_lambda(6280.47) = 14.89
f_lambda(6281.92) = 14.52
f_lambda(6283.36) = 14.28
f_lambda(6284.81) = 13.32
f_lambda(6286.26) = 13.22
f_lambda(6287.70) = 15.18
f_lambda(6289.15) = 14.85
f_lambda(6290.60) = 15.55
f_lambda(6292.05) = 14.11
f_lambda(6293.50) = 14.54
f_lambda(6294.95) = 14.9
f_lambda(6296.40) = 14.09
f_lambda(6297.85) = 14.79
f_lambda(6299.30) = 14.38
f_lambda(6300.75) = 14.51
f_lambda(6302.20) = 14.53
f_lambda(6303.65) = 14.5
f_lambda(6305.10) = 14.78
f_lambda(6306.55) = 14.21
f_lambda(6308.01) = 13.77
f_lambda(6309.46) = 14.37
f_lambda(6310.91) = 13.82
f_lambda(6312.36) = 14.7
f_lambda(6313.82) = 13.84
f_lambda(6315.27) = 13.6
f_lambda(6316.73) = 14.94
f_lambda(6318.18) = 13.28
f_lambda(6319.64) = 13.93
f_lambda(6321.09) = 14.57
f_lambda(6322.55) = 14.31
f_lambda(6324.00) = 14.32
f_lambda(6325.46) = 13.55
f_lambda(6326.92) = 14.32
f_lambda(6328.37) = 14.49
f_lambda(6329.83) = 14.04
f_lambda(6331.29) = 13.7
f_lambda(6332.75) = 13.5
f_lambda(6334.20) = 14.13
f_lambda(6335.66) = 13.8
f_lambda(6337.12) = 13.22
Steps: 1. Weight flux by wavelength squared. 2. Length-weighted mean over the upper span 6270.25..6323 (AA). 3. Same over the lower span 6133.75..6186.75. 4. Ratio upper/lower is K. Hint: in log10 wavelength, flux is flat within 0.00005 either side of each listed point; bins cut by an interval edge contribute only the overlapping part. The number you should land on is 1.03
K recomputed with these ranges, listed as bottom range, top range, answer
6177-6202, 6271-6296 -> 1.02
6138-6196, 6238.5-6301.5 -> 1.02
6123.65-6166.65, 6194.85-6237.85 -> 1.01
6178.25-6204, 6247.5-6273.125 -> 0.99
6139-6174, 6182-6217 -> 1.02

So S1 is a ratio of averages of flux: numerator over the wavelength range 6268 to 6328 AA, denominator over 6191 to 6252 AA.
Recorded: 1.01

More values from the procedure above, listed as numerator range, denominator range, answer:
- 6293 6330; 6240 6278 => 1.00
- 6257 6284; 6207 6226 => 1.02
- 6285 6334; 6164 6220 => 0.98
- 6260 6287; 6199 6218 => 1.00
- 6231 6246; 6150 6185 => 0.97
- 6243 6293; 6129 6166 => 0.98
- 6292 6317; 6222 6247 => 1.02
